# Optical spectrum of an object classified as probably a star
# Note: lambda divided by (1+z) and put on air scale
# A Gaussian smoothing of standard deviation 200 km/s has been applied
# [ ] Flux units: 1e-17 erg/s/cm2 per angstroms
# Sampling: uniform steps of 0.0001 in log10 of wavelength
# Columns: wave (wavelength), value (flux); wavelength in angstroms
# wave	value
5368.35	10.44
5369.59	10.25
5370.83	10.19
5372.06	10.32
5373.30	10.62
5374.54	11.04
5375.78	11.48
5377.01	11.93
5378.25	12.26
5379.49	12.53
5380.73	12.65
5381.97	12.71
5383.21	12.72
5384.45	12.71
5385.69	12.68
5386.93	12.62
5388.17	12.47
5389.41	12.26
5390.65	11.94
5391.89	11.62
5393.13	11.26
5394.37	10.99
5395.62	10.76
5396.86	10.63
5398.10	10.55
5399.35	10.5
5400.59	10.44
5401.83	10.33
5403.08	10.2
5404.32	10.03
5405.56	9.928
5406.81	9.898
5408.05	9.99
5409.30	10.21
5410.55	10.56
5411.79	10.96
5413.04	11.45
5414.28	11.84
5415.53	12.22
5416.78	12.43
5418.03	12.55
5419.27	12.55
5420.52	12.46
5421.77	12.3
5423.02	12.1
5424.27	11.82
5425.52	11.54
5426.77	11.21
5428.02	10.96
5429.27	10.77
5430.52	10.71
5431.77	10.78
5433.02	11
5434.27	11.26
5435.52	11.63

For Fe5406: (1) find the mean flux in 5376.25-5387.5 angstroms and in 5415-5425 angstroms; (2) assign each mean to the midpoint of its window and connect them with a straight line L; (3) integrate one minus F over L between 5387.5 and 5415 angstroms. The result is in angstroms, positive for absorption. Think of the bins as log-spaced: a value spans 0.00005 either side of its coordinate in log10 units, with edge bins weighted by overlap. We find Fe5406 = 3.4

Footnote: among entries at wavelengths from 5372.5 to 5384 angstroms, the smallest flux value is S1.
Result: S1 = 10.62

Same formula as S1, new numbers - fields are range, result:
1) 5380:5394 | 11.26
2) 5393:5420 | 9.898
